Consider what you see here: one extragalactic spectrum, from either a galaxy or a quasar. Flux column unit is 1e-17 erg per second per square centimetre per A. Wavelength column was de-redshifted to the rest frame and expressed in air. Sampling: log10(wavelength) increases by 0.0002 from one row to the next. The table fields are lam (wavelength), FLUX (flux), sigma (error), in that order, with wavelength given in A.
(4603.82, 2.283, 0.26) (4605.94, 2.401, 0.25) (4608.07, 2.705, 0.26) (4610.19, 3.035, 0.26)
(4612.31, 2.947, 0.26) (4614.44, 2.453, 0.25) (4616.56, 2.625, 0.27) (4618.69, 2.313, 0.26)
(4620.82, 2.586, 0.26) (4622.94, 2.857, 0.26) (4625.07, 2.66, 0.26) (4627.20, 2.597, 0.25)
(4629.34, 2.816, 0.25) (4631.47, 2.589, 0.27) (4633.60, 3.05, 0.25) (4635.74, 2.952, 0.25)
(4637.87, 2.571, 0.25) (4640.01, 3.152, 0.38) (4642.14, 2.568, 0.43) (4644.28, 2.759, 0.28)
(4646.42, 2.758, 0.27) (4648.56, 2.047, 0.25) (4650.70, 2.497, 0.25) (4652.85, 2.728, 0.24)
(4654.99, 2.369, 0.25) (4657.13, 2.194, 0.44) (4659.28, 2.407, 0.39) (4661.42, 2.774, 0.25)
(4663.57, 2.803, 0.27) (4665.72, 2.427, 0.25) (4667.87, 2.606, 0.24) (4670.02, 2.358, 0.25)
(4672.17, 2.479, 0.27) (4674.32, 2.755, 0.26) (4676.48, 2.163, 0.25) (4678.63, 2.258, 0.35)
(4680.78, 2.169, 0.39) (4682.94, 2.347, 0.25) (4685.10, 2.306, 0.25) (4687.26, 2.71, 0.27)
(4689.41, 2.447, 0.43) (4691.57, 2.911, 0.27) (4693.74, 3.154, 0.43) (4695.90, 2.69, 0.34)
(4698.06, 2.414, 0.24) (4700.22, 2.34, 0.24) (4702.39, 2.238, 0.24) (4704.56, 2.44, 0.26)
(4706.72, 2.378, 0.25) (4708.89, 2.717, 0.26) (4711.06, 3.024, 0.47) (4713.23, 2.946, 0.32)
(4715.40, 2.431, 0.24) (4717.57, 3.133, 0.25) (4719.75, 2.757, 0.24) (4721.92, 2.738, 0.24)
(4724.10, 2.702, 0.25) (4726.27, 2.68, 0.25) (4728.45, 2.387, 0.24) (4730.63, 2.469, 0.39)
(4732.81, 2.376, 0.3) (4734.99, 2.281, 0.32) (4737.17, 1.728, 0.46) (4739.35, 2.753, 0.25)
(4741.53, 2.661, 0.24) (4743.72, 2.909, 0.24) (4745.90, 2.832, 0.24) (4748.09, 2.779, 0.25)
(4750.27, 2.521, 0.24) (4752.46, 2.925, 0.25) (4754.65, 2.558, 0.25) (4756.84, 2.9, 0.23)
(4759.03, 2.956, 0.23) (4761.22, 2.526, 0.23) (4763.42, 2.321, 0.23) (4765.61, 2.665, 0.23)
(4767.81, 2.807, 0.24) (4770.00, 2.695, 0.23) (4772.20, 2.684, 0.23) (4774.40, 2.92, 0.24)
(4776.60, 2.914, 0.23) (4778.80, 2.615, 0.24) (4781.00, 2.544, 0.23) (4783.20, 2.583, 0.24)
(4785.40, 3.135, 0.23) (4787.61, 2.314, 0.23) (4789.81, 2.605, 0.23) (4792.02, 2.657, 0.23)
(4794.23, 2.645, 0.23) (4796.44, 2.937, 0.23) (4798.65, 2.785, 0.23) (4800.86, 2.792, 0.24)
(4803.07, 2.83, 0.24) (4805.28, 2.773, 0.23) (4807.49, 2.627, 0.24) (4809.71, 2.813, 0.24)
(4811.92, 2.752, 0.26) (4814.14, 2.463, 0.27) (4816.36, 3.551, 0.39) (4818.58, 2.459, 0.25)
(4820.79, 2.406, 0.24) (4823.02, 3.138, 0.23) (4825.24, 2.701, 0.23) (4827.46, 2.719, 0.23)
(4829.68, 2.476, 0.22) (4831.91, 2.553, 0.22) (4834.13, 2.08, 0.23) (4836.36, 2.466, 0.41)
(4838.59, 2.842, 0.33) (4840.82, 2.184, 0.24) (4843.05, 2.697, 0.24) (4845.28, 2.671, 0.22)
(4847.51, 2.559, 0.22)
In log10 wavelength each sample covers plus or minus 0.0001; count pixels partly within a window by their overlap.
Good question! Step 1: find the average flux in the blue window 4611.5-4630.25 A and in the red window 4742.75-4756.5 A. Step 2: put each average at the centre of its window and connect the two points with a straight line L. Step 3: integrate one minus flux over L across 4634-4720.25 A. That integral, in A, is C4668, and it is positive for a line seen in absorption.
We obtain 3.6 A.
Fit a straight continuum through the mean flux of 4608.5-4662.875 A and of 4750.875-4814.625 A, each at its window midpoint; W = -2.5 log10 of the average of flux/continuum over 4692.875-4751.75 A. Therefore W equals 0.03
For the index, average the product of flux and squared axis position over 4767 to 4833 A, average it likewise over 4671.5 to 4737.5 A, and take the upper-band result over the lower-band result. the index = 1.1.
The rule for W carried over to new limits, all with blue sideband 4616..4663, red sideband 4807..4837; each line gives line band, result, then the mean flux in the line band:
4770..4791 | -0.019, 2.7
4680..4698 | 0.021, 2.59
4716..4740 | 0.045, 2.54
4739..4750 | -0.049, 2.77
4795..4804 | -0.068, 2.83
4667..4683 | 0.106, 2.39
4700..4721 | -0.004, 2.65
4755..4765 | -0.006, 2.67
